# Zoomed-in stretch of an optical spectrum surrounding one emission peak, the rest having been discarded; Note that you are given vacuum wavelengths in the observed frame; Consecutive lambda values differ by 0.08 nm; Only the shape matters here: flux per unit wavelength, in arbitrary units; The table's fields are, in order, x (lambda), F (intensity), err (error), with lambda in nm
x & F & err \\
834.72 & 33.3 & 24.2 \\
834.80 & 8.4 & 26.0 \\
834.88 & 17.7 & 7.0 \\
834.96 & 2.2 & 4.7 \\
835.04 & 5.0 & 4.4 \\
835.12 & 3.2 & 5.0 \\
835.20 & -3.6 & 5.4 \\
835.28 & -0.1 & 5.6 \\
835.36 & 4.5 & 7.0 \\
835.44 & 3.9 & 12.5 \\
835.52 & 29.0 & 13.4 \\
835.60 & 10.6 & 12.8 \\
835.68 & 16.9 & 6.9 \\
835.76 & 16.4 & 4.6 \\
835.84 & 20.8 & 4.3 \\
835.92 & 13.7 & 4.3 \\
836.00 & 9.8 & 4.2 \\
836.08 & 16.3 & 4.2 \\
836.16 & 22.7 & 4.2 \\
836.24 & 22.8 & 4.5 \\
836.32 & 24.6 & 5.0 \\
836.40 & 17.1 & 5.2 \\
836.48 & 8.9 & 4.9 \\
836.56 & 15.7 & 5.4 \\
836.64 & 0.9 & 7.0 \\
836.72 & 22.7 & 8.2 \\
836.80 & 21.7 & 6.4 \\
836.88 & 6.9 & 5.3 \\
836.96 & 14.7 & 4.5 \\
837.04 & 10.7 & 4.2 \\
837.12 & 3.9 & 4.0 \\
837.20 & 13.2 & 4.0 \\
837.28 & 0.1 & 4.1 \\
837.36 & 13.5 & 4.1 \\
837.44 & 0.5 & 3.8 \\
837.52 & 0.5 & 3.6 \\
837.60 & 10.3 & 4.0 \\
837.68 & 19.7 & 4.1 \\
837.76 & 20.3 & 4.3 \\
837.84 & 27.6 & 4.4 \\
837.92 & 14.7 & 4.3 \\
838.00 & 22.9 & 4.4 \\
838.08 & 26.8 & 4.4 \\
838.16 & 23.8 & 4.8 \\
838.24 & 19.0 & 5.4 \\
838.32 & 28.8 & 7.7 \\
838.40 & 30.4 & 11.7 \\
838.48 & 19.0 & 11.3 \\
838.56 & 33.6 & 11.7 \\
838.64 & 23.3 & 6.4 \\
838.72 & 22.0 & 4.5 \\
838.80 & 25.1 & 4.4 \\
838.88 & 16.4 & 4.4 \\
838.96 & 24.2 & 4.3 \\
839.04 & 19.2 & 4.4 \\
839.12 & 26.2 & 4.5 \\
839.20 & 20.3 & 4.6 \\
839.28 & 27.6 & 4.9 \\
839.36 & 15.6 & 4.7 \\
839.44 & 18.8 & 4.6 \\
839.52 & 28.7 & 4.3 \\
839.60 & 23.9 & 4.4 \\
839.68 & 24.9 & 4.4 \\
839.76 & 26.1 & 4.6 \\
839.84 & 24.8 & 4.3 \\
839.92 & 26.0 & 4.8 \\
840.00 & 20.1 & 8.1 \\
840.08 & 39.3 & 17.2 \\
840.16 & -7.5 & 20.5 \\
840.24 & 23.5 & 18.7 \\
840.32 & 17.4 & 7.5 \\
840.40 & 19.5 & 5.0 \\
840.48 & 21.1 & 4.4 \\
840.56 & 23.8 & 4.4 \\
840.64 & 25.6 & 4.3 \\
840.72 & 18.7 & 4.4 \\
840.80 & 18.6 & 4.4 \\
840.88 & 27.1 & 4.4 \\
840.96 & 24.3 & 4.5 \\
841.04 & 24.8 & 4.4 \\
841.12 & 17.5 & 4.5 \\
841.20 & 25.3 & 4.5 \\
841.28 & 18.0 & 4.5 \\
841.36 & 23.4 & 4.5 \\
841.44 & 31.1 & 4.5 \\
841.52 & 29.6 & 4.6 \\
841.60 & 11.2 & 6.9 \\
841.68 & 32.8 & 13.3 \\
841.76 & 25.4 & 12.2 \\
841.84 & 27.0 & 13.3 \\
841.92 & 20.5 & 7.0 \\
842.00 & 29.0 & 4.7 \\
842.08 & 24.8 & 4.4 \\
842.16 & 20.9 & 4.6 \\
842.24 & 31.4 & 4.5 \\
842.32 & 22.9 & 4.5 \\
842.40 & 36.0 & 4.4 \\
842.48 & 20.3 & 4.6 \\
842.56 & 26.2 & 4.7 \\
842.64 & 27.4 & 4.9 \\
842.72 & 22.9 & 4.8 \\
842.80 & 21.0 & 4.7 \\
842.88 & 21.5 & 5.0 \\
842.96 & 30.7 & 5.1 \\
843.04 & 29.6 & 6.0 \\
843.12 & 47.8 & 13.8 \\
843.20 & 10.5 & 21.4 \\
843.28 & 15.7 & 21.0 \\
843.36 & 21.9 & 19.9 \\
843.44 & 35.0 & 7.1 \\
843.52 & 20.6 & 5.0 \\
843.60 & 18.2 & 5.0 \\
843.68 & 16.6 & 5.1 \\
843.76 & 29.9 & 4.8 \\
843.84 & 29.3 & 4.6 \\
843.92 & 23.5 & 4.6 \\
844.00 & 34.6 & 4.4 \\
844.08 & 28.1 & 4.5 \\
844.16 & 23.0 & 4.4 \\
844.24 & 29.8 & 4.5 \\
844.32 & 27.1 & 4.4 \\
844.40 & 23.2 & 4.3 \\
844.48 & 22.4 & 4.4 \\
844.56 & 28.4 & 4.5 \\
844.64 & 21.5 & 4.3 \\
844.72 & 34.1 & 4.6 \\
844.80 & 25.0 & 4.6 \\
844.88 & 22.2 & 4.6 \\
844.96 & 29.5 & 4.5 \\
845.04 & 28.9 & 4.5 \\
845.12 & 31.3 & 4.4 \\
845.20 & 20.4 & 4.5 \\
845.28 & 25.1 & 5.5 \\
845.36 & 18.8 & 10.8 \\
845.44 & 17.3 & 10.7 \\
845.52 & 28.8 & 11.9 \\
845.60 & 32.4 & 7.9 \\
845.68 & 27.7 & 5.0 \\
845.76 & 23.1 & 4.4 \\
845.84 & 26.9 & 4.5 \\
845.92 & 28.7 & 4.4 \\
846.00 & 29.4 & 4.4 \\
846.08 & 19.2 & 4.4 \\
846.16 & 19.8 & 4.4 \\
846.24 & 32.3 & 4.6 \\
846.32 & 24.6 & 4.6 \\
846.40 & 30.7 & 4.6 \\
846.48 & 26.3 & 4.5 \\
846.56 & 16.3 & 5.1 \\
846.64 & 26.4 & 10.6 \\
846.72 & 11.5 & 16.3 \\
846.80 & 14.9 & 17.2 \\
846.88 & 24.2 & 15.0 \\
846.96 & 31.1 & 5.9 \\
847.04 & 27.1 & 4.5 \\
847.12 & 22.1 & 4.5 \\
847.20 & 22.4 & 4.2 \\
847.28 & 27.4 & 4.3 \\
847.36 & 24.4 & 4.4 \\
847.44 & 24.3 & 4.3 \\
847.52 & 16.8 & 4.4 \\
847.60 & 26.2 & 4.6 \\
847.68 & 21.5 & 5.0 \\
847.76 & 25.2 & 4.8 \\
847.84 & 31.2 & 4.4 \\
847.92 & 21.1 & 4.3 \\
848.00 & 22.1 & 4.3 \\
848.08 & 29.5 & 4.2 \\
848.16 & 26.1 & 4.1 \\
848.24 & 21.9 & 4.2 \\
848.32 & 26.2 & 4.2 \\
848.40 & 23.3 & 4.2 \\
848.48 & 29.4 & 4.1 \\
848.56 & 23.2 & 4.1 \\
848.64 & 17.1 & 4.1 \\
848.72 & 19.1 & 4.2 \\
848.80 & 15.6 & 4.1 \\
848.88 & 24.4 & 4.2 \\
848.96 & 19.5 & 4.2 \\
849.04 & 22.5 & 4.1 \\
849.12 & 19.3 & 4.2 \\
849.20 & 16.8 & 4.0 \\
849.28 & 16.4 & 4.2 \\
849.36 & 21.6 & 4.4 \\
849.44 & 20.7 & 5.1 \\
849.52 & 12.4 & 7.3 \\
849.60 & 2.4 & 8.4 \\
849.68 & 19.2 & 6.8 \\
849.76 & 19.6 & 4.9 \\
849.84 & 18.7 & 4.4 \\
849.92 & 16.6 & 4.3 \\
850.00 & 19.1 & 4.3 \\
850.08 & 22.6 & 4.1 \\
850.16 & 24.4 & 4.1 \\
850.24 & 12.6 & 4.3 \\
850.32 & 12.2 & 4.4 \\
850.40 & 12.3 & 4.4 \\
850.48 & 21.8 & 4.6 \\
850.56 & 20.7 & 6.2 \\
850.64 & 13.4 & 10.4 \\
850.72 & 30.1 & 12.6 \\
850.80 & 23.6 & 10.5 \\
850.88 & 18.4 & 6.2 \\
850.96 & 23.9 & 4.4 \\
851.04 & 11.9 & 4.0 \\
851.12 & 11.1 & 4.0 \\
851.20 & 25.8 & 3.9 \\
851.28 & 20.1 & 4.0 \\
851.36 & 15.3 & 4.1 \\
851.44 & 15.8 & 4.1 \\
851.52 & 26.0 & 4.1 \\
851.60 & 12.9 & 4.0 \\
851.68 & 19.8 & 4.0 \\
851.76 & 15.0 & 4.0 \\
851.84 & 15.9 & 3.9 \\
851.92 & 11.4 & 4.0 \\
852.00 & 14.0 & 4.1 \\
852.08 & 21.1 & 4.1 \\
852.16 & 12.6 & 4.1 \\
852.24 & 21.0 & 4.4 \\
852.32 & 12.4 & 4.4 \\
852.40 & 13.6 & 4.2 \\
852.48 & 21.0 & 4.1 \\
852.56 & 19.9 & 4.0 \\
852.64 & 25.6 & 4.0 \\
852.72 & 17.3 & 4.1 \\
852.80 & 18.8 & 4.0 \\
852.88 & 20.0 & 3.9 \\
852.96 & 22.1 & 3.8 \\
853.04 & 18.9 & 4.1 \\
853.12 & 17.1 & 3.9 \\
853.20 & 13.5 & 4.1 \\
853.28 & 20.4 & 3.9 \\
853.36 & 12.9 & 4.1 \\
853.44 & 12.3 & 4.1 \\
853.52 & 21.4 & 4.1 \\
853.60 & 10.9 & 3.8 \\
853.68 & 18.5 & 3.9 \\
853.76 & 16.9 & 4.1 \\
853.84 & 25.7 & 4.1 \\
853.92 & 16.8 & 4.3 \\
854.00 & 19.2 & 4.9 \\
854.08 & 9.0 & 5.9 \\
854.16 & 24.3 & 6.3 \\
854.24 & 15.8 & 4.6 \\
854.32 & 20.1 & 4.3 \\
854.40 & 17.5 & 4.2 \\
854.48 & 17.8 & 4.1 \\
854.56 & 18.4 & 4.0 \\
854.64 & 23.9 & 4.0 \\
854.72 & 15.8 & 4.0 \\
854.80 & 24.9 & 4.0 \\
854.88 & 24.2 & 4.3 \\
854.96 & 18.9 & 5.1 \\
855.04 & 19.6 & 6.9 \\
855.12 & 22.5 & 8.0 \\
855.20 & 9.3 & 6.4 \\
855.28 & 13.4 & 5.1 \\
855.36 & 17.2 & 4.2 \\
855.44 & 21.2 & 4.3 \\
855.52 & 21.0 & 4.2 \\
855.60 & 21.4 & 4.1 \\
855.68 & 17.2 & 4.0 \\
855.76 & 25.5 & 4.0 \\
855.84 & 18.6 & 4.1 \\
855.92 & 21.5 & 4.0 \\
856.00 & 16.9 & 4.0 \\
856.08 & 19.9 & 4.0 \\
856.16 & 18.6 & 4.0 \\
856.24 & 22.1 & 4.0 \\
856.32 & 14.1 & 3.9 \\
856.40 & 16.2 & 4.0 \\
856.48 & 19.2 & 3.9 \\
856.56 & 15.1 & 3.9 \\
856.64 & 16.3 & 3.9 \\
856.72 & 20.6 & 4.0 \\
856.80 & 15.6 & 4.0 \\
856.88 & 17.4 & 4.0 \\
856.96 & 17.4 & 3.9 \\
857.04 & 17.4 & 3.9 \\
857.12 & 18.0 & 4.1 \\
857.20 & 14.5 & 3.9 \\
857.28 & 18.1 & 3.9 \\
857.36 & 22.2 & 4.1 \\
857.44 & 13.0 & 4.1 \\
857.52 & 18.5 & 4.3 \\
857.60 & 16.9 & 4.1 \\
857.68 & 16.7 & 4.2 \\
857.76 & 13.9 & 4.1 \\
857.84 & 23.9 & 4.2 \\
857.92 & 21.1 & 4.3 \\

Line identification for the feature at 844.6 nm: Mg II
